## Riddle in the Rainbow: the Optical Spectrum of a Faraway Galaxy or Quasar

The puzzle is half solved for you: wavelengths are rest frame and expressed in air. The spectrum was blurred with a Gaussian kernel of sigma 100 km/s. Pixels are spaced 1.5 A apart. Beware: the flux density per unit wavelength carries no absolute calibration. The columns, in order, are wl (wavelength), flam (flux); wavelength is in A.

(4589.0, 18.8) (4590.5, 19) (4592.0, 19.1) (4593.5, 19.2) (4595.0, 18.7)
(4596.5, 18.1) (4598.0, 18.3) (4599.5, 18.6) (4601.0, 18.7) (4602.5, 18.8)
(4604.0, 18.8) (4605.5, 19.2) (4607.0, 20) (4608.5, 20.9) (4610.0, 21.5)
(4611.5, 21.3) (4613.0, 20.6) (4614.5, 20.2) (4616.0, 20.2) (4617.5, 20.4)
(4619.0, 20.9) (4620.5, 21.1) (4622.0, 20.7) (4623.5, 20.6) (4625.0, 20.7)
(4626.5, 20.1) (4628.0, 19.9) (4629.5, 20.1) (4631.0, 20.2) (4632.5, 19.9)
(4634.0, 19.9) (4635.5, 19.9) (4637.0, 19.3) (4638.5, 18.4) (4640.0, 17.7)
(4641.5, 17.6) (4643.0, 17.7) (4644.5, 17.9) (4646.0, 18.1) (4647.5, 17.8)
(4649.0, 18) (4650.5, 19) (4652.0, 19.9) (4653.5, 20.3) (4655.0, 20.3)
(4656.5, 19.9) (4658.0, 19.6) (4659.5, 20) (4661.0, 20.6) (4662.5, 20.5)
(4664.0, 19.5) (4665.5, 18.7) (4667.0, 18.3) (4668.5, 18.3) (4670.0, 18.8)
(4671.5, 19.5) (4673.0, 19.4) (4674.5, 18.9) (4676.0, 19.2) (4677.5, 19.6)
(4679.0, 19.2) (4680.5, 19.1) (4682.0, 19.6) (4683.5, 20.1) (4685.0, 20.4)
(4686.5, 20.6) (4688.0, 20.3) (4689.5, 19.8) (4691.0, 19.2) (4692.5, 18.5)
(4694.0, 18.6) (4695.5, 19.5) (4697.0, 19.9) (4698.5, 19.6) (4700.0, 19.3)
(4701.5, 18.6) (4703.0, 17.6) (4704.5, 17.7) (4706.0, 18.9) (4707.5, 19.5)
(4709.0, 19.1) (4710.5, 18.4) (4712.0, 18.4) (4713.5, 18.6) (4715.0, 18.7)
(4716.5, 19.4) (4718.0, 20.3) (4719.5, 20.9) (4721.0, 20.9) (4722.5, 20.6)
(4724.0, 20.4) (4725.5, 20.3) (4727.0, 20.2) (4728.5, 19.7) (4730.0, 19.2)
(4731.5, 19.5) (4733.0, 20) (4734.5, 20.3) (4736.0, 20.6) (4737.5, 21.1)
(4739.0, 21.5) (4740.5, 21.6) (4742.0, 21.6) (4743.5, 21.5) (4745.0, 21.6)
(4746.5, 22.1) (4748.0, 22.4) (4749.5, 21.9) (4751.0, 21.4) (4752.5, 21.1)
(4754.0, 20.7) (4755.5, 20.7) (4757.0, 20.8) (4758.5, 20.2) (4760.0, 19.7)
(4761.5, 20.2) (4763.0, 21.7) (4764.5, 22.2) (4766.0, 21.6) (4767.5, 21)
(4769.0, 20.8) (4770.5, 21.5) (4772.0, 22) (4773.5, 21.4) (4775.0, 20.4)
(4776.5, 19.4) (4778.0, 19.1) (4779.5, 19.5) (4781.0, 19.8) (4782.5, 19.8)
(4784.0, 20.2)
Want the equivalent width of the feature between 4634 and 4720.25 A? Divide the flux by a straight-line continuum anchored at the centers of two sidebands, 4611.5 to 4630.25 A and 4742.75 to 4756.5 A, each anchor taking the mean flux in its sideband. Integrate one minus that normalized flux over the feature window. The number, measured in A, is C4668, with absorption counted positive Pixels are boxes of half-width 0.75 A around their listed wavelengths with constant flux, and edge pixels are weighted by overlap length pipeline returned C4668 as 7.2 A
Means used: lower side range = 20.5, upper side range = 21.5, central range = 19.2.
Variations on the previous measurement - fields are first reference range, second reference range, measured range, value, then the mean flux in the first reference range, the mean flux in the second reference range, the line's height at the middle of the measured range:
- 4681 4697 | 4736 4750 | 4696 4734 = 2.18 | 19.7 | 21.6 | 20.6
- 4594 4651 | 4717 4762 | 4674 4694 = 0.60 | 19.5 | 20.8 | 20.1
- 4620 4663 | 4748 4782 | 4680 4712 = 1.33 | 19.5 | 20.8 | 20.1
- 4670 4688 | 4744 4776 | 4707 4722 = 0.64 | 19.6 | 21.2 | 20.3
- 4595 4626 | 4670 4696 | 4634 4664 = 0.90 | 20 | 19.5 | 19.7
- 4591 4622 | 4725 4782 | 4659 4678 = 0.82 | 19.7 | 20.8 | 20.2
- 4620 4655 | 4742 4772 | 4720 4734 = 0.44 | 19.3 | 21.2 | 20.8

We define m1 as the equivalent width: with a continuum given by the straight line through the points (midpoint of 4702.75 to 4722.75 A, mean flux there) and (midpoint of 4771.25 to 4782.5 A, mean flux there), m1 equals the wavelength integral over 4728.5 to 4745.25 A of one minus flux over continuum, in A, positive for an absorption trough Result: -0.9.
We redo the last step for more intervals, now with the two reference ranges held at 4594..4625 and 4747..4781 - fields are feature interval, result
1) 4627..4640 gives 0.3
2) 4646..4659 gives 0.6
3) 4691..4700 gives 0.5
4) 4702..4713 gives 1.1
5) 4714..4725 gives 0.2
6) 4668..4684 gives 0.8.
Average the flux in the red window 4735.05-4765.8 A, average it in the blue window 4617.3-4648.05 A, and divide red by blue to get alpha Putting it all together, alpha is 1.1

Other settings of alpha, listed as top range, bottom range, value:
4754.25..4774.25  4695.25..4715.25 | 1.12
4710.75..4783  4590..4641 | 1.04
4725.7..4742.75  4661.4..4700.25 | 1.05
